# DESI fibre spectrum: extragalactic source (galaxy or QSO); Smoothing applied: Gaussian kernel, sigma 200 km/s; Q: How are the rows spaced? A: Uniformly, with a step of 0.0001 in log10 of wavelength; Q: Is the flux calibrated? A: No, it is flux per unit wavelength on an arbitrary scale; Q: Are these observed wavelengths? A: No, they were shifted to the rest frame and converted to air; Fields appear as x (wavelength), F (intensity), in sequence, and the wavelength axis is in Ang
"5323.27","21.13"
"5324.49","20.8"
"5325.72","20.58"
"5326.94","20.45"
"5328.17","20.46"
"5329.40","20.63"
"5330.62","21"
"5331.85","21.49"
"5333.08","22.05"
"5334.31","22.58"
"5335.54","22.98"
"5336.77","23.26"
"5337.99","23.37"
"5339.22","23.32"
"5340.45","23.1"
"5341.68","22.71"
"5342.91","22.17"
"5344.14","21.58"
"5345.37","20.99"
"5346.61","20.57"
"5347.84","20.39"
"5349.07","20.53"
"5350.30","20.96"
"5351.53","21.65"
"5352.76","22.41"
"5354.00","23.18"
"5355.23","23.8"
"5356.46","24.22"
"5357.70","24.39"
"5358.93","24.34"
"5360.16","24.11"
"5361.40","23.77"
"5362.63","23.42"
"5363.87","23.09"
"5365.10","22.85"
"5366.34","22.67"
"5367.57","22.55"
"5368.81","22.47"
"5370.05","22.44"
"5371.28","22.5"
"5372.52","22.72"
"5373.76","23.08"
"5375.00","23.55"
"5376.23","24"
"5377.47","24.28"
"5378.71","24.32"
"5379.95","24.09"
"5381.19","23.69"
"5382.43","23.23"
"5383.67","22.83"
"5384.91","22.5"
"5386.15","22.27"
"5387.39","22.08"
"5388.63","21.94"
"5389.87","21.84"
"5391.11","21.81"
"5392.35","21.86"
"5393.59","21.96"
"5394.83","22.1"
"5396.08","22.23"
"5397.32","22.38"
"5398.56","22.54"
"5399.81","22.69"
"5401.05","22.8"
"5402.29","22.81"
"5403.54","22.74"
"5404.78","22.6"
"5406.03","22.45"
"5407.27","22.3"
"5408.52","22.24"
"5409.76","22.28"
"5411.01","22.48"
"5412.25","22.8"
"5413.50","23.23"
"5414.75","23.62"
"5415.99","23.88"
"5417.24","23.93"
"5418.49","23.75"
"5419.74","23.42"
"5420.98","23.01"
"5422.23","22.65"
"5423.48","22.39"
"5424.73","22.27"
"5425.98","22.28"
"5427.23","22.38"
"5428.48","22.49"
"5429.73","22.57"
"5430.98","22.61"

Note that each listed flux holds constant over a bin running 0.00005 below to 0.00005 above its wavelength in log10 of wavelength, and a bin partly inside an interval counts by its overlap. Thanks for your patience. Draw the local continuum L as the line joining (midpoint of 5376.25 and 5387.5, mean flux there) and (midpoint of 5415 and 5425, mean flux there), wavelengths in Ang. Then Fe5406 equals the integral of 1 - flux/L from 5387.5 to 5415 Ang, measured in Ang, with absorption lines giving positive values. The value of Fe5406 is 1.0 Ang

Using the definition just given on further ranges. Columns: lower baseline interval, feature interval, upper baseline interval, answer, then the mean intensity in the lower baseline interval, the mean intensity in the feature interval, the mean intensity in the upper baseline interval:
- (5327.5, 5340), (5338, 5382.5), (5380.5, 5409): -1.22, 22.1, 22.9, 22.4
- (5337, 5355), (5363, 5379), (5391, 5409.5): -0.66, 22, 23.1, 22.4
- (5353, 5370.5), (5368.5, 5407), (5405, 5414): 0.29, 23.4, 22.7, 22.5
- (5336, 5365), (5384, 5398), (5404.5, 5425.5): 0.44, 22.7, 22.1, 22.9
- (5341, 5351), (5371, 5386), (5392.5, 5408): -0.97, 21.2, 23.4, 22.4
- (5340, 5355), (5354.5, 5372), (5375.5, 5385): -0.52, 21.7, 23.3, 23.7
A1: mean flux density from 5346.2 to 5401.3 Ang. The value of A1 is 22.7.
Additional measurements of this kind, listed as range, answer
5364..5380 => 23.2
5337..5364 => 22.6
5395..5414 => 22.6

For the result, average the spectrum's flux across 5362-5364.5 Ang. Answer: 23.3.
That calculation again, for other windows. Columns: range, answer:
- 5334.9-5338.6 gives 23.2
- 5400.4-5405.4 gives 22.8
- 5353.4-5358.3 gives 23.9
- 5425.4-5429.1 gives 22.4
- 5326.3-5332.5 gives 20.8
